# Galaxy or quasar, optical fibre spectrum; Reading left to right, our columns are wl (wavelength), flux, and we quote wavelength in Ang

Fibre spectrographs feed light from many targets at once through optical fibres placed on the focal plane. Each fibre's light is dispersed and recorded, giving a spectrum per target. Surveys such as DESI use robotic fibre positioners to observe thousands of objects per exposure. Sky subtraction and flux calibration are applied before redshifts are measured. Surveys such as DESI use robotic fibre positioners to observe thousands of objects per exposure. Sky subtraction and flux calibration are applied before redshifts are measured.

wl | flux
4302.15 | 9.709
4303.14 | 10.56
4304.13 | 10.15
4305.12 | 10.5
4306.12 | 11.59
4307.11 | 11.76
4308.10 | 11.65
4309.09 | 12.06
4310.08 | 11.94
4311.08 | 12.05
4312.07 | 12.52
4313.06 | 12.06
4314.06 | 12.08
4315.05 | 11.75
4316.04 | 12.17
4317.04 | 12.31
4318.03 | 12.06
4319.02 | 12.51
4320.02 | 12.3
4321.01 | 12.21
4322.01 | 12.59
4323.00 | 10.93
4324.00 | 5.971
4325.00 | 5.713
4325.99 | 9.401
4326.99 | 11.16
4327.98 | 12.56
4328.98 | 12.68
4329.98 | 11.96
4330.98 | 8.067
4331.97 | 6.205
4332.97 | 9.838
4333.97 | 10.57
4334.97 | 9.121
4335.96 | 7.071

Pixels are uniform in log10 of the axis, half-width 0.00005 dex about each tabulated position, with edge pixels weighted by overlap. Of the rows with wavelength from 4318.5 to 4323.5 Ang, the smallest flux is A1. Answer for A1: 10.93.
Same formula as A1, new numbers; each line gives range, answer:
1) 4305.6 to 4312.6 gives 11.59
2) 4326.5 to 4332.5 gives 6.205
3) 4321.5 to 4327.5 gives 5.713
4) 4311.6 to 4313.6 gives 12.06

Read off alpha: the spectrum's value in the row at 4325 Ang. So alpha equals 5.713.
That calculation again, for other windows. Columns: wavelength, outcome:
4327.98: 12.56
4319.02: 12.51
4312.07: 12.52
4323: 10.93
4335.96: 7.071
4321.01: 12.21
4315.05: 11.75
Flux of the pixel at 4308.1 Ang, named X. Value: 11.65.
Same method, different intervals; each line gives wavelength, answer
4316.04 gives 12.17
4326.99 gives 11.16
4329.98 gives 11.96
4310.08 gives 11.94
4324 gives 5.971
